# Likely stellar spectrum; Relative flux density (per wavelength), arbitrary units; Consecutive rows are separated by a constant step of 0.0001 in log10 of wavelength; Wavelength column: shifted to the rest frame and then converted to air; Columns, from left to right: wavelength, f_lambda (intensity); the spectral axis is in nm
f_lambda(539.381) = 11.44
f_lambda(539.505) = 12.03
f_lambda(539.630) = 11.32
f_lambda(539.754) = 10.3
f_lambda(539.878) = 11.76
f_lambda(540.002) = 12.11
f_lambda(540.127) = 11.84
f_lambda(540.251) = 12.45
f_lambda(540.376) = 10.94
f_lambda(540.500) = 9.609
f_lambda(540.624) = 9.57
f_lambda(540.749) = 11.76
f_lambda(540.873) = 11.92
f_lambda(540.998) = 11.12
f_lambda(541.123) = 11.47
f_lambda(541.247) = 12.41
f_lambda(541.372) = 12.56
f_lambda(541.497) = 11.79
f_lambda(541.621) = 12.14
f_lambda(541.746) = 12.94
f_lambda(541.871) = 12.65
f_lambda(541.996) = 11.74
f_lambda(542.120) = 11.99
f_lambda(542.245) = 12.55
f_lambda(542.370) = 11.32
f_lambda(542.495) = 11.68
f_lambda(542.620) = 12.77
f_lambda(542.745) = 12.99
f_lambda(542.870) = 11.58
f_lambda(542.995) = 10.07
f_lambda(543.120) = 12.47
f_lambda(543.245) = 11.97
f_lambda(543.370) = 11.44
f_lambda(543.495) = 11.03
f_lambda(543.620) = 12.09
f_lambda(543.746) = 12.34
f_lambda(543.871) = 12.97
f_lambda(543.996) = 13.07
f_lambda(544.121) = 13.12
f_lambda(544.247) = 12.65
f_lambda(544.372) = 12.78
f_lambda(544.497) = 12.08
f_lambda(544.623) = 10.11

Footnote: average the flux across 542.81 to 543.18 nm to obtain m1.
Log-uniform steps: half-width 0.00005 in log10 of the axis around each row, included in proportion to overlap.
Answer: 11.4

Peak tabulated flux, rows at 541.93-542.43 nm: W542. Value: 12.55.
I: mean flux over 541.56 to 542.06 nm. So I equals 12.4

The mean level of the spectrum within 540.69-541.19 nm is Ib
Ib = 11.6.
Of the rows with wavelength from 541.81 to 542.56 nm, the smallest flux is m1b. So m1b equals 11.32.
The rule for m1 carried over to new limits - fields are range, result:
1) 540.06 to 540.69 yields 10.9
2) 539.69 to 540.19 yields 11.5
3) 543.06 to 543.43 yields 12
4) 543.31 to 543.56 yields 11.3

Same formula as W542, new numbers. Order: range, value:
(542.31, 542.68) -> 12.77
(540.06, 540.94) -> 12.45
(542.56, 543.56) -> 12.99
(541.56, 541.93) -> 12.94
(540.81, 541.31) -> 12.41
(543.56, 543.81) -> 12.34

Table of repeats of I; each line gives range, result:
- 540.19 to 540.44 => 11.7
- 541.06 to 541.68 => 12.1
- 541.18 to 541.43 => 12.5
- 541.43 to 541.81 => 12.3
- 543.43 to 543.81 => 11.8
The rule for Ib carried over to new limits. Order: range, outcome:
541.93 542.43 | 11.9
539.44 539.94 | 11.4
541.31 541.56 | 12.2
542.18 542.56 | 11.8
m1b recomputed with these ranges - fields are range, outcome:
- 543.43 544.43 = 11.03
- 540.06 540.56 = 9.609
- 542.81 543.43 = 10.07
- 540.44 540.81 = 9.57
